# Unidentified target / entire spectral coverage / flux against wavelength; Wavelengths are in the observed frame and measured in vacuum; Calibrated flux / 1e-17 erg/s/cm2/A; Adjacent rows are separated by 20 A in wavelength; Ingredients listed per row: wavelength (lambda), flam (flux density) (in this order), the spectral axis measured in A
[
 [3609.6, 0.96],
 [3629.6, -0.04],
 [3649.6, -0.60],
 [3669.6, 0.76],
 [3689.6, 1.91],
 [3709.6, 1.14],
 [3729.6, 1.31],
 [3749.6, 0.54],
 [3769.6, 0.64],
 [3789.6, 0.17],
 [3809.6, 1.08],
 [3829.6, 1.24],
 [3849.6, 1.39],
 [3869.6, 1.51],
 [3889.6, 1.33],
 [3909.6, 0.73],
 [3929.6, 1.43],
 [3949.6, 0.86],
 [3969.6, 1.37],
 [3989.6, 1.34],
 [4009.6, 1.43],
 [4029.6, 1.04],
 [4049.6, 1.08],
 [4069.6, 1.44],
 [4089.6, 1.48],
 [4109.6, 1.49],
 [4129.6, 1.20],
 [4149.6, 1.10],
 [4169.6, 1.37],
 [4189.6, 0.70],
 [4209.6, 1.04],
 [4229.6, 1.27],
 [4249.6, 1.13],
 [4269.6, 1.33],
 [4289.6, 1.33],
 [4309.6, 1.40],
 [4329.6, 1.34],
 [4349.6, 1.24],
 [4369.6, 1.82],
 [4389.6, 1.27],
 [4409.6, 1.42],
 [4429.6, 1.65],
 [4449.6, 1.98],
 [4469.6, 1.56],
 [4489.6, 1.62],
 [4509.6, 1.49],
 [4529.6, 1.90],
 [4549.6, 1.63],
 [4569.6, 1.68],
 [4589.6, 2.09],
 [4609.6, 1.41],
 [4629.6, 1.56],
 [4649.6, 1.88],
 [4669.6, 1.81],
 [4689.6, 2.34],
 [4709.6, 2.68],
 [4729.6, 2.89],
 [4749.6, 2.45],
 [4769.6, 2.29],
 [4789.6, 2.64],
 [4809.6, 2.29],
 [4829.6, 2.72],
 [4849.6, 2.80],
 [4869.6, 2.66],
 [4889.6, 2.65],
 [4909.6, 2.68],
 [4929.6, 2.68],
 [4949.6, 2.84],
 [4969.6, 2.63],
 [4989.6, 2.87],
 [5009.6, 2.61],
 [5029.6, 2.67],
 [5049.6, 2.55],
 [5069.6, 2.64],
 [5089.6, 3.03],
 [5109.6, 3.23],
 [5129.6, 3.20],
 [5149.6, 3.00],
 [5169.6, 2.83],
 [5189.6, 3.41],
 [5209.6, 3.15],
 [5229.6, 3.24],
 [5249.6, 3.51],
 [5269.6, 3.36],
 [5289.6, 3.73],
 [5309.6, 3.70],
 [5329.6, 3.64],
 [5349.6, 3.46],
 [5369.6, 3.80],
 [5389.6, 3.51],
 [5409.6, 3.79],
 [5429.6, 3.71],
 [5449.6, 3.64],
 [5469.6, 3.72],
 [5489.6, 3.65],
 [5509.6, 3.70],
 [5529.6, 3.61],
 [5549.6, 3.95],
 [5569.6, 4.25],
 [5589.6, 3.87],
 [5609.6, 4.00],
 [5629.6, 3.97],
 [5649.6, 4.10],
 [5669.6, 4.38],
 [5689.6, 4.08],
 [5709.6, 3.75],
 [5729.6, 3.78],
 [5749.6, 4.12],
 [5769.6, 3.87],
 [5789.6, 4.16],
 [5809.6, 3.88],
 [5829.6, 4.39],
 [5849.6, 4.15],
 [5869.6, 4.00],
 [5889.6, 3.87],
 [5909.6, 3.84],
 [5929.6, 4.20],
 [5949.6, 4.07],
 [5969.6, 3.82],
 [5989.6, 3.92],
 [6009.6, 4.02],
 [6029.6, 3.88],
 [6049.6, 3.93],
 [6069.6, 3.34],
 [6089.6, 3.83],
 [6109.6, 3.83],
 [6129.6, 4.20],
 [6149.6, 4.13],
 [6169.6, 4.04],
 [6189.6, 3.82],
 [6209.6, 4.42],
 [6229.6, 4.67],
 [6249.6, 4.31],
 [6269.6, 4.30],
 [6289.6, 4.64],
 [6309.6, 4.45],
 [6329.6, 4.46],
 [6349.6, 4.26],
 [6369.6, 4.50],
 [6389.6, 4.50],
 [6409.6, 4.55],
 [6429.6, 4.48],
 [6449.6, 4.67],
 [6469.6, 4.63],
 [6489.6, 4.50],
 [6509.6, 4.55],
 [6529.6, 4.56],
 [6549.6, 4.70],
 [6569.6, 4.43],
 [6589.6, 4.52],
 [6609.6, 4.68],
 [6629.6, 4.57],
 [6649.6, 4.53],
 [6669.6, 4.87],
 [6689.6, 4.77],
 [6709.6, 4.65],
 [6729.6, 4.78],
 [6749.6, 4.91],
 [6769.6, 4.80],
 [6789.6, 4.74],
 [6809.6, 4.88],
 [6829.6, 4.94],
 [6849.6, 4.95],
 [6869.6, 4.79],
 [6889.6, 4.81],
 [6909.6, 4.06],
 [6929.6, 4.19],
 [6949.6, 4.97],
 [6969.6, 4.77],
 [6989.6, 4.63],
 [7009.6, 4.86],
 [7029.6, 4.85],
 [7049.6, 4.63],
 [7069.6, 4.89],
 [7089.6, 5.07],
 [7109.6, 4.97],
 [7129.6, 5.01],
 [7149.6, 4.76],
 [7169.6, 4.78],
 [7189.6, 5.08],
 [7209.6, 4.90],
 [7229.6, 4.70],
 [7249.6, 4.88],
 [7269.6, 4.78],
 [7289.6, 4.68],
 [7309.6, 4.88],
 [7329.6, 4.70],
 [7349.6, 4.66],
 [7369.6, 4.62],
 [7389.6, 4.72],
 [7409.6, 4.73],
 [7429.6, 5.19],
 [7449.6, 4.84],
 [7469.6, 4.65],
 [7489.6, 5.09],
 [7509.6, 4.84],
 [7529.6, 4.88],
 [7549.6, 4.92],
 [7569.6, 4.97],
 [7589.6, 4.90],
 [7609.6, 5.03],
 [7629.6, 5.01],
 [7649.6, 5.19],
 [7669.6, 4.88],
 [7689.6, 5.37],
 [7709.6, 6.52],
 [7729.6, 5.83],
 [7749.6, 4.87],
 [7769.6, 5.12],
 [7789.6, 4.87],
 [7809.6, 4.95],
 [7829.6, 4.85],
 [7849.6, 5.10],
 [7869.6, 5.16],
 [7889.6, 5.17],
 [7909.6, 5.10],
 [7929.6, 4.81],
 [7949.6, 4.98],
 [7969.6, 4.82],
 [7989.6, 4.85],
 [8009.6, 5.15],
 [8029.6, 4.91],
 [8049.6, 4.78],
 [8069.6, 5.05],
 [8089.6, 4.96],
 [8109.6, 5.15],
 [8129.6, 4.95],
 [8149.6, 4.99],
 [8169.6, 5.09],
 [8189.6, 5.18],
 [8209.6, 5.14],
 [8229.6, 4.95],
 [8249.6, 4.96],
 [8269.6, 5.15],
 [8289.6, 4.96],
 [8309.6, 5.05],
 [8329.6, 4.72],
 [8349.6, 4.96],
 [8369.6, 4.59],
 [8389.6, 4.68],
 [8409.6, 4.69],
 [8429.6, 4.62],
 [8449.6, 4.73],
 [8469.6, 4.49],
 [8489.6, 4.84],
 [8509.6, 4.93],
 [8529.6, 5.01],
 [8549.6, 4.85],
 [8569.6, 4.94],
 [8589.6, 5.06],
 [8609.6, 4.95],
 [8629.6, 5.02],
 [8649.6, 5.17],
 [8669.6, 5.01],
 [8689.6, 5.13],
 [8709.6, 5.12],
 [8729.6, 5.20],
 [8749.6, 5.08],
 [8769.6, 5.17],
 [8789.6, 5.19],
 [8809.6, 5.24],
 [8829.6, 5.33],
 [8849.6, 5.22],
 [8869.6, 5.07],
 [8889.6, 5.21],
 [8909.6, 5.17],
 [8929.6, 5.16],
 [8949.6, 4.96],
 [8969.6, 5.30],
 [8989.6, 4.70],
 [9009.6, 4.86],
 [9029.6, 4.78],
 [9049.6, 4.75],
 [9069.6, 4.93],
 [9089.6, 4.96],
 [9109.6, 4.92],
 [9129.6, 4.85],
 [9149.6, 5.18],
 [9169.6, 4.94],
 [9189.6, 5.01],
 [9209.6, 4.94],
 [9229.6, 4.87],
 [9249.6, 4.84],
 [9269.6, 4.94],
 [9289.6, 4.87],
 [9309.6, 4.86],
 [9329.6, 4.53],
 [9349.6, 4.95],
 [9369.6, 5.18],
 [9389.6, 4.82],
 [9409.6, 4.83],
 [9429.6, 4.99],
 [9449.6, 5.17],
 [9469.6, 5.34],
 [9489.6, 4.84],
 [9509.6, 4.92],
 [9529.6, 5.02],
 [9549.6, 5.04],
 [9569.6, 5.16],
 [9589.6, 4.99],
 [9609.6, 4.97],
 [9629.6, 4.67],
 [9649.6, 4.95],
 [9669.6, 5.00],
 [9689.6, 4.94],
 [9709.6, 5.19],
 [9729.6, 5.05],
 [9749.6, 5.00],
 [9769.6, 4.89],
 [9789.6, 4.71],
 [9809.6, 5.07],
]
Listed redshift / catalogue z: 0.174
